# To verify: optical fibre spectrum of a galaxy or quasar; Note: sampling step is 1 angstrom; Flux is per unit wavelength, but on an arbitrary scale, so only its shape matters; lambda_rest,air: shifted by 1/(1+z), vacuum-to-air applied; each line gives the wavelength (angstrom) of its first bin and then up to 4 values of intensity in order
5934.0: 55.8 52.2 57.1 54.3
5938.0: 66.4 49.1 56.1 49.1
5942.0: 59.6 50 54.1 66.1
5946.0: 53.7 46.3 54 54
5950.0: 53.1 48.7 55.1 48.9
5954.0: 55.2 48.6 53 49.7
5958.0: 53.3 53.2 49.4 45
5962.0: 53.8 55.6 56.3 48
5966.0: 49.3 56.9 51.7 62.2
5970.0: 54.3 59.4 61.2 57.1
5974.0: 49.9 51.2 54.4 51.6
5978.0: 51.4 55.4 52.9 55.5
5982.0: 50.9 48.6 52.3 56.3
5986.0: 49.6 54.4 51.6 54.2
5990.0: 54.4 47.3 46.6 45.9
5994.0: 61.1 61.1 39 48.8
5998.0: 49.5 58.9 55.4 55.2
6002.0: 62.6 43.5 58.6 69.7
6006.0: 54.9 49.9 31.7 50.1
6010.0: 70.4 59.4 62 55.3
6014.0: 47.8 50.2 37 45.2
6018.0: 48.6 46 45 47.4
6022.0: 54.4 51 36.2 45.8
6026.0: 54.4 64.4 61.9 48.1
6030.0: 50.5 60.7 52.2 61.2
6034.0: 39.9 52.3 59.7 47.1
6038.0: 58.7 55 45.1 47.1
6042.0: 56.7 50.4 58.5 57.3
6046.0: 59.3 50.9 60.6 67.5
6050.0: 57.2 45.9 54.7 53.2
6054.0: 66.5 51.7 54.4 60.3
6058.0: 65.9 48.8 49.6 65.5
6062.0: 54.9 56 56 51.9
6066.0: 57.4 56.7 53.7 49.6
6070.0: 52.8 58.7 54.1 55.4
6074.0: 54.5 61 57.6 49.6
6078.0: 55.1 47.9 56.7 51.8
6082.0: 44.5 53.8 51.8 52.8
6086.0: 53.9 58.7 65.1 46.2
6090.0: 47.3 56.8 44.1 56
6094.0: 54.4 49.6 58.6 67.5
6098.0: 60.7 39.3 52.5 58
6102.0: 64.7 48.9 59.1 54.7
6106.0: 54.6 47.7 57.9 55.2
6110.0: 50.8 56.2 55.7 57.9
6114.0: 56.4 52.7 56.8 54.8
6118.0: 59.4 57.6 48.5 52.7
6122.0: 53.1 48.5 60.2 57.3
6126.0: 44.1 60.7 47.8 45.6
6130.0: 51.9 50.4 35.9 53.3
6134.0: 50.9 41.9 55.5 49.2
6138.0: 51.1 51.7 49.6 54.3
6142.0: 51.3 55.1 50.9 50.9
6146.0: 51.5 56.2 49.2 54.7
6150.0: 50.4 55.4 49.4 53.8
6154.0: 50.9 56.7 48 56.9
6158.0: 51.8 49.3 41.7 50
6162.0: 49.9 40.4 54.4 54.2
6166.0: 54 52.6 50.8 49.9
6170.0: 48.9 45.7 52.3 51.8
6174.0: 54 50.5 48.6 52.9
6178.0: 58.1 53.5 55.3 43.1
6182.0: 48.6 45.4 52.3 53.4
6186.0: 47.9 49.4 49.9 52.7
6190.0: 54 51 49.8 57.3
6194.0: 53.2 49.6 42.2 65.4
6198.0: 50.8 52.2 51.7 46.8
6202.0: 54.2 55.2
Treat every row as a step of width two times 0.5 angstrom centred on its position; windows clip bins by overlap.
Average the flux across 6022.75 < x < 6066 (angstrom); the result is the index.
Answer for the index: 54.6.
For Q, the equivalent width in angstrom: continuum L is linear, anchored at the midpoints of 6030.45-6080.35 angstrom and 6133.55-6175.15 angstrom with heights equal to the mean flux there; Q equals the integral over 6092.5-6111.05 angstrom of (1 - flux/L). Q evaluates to -0.6 angstrom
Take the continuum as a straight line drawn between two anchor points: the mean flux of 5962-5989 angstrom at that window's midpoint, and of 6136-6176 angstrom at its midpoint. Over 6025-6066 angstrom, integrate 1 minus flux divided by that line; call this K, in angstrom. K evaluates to -1.9 angstrom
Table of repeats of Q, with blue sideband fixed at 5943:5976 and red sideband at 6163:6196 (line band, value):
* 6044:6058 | -1.3 angstrom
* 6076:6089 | -0.3 angstrom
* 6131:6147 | 0.3 angstrom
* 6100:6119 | -1.4 angstrom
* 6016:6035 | 0.8 angstrom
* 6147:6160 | -0.1 angstrom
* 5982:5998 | 0.5 angstrom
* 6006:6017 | 0.3 angstrom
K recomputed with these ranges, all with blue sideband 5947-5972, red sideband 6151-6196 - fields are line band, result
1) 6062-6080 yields -1.0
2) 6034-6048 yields -0.3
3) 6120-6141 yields 0.3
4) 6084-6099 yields -0.8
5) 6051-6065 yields -1.1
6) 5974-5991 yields 0.0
